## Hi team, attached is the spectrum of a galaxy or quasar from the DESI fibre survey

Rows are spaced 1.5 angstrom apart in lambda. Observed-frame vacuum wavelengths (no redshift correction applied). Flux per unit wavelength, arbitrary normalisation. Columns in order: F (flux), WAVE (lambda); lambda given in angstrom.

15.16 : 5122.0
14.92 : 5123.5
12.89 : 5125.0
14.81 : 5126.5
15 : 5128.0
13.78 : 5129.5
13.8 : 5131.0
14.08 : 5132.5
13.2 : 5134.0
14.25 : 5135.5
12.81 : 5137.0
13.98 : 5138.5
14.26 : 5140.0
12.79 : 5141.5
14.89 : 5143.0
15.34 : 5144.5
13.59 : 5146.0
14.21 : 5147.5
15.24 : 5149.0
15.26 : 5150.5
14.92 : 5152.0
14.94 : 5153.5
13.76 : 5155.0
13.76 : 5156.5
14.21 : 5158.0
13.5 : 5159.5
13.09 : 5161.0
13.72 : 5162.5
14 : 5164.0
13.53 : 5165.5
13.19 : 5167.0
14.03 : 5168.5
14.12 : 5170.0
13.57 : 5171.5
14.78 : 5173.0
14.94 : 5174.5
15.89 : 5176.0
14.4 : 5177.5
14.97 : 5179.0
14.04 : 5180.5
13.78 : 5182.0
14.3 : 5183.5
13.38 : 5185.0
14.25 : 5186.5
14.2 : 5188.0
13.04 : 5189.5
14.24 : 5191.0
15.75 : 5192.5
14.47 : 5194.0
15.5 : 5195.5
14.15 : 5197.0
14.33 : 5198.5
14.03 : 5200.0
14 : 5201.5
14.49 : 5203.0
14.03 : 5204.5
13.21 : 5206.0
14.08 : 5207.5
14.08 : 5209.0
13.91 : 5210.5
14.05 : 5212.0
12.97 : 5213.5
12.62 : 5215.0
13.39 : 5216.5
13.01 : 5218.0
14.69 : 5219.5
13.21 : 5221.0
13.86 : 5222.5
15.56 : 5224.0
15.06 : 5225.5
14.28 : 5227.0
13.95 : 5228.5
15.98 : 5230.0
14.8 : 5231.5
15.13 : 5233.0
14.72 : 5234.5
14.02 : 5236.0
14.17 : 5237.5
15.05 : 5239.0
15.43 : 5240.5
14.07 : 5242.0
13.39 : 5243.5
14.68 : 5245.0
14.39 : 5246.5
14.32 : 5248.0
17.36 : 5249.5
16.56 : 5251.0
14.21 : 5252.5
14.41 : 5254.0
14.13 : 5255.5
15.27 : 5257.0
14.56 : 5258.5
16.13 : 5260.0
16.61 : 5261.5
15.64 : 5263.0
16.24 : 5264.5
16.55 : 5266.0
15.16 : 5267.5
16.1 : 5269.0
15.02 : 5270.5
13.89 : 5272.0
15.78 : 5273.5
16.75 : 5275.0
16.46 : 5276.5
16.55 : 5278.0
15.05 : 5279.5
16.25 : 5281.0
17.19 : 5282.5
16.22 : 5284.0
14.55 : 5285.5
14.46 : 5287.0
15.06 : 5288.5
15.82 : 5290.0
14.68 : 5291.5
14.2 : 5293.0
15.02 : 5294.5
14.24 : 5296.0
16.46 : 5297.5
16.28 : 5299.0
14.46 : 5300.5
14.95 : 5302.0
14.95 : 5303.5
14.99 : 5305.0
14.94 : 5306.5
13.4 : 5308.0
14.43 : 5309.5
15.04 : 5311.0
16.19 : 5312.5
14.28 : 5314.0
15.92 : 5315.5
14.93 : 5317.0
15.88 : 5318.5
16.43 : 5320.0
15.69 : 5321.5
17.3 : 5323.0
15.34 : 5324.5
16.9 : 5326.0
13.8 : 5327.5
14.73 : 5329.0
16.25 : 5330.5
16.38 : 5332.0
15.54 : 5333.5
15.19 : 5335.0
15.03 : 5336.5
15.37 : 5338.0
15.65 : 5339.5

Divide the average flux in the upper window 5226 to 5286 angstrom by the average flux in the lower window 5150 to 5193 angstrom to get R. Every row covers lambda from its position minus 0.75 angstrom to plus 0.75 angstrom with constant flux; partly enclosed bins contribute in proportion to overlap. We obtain 1.08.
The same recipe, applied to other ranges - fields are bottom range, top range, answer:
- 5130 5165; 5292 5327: 1.09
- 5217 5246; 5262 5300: 1.08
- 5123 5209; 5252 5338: 1.09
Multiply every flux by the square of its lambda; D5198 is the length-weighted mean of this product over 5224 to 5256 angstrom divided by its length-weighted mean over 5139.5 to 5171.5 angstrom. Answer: 1.1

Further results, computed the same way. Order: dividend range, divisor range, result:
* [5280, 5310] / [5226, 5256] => 1.05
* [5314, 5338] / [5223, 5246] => 1.10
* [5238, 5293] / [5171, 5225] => 1.11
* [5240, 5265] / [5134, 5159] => 1.11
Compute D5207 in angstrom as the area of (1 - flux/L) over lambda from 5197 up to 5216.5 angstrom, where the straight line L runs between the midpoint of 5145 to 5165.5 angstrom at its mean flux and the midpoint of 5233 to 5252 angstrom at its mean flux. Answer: 1.0 angstrom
